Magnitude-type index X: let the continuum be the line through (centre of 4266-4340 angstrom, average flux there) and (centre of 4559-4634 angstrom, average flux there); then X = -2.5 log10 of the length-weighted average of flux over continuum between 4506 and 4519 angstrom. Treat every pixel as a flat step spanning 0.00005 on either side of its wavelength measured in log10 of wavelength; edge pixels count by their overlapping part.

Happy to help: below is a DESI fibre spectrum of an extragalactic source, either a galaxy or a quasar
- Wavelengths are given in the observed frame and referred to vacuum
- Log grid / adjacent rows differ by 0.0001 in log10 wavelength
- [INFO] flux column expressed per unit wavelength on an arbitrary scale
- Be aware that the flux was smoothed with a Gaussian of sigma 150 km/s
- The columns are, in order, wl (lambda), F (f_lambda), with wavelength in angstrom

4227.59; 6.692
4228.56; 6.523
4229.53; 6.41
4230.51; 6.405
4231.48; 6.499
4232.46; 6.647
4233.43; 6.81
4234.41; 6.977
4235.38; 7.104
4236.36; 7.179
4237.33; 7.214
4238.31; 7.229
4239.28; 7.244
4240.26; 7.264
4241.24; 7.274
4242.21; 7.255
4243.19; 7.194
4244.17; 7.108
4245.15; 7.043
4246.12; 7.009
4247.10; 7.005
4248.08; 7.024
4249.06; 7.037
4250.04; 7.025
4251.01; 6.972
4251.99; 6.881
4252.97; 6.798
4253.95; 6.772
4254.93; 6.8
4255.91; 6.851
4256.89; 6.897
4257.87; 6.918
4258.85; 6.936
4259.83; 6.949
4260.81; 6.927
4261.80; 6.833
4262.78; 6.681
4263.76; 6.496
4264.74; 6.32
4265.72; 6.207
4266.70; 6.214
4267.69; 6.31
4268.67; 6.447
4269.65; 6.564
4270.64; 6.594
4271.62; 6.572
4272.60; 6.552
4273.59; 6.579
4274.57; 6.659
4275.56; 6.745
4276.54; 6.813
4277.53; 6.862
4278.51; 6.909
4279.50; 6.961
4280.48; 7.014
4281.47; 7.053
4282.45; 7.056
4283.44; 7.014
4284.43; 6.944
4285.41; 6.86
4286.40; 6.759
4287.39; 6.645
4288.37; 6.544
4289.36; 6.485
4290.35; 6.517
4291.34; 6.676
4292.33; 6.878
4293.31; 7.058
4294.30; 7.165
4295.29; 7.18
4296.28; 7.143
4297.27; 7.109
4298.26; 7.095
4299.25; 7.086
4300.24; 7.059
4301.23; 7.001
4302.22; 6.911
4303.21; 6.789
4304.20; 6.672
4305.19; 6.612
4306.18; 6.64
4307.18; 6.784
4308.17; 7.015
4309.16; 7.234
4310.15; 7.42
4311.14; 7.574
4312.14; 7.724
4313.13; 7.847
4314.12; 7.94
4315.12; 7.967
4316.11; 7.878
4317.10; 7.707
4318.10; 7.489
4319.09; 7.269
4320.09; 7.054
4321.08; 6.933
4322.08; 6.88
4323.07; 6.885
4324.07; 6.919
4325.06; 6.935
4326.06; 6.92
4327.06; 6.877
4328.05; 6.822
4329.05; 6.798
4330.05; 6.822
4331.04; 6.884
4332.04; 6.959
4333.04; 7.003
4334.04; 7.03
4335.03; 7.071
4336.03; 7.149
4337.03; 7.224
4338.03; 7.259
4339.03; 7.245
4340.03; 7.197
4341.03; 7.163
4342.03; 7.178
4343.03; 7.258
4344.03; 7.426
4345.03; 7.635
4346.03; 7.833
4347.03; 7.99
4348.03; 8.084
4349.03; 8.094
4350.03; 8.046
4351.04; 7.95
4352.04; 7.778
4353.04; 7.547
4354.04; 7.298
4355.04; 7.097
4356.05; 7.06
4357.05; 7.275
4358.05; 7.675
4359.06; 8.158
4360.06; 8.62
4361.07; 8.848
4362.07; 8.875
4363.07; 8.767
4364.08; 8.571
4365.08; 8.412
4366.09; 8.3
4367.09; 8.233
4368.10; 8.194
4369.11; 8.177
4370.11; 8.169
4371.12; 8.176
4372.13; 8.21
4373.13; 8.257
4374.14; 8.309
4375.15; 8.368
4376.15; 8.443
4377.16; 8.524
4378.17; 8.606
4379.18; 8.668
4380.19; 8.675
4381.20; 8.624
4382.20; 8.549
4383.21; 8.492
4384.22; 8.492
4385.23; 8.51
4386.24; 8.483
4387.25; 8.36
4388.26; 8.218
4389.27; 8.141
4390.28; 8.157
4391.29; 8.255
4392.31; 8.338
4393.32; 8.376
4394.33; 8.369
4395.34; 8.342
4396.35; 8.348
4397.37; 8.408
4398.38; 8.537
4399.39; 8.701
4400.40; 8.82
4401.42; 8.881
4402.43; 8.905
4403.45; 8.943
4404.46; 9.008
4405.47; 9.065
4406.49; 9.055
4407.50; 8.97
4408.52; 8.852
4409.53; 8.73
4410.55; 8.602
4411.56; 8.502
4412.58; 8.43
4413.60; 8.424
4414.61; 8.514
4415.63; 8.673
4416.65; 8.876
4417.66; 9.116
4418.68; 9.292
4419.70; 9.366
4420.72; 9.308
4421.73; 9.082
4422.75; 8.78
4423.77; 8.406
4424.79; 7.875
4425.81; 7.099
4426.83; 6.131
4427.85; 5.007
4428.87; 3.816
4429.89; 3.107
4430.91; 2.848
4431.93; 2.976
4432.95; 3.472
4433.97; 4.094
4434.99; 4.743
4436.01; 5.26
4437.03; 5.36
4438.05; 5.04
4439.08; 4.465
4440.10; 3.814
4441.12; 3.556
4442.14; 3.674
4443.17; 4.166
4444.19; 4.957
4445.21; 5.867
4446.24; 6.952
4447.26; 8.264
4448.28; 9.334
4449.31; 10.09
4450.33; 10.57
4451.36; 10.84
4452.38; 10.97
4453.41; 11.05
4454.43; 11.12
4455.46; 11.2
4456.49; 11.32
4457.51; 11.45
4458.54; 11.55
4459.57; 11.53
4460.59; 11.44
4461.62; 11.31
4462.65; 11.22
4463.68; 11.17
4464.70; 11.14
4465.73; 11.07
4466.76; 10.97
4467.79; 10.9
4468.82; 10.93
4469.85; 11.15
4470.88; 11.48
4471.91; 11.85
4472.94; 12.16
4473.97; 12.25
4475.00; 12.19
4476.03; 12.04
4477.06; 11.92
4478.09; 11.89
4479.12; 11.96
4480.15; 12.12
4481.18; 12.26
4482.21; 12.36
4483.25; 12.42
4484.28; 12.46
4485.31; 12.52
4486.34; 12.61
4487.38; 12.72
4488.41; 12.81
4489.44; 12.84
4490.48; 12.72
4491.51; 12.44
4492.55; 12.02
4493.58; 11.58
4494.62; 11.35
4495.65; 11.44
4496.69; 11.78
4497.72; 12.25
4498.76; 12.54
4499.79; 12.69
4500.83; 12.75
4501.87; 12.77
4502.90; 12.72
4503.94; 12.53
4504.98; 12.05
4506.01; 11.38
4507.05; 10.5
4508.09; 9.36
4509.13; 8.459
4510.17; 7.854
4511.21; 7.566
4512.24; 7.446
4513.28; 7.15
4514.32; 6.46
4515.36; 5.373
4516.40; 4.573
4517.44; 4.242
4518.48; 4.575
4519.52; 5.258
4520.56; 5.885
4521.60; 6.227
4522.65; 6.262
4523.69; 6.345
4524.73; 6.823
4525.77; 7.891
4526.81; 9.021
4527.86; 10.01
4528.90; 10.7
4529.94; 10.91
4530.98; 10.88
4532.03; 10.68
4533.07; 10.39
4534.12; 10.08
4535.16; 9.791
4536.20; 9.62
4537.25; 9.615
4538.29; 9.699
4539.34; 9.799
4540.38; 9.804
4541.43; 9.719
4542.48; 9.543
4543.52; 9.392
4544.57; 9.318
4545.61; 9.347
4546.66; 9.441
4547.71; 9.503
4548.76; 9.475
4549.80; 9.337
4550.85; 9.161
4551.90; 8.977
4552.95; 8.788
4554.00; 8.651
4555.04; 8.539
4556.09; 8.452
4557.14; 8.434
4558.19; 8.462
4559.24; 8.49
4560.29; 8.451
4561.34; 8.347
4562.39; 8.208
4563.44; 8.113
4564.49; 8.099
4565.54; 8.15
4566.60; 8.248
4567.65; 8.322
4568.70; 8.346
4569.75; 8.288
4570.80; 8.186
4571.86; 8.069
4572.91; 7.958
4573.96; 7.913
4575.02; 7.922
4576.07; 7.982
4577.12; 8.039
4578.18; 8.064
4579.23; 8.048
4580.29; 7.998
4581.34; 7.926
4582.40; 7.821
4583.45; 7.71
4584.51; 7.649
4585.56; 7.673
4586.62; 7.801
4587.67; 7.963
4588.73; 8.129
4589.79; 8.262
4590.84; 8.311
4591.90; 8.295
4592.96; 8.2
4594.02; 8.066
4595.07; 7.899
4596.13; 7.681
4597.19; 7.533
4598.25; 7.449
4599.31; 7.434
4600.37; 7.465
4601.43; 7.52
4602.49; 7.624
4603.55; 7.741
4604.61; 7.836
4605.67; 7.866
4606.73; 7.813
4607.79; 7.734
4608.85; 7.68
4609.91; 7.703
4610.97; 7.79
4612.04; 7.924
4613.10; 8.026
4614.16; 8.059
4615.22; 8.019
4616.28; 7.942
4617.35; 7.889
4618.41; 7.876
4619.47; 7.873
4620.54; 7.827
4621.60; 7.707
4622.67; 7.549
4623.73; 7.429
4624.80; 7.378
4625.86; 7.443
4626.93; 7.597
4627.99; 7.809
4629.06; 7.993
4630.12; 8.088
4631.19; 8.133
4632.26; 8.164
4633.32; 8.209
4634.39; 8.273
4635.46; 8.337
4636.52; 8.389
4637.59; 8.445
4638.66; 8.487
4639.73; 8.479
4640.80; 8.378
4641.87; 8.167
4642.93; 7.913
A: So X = 0.07 mag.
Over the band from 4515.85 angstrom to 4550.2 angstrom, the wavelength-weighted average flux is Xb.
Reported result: 8.61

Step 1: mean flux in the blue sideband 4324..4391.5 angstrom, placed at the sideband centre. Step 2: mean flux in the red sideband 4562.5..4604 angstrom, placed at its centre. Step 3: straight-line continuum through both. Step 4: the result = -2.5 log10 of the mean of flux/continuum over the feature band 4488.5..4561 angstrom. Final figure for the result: -0.187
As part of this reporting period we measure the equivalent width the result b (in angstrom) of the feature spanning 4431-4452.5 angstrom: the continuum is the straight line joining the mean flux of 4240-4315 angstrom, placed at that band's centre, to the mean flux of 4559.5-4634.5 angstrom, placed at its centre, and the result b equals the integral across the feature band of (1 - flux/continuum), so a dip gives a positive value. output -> 4.2 angstrom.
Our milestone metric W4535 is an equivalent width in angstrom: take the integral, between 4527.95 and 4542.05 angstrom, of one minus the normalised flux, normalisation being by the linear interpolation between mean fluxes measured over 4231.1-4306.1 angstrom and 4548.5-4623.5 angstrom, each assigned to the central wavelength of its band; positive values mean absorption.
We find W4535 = -4.04 angstrom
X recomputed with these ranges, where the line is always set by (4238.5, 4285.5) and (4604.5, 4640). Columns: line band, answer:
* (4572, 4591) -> -0.02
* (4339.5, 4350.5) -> -0.08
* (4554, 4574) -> -0.07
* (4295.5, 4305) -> 0.00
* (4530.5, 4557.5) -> -0.23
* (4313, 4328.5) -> -0.04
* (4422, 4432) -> 0.26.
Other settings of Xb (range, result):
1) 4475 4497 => 12.2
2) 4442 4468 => 9.85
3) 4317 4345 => 7.08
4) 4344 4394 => 8.2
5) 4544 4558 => 9.02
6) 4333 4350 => 7.43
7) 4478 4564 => 9.73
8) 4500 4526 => 8.15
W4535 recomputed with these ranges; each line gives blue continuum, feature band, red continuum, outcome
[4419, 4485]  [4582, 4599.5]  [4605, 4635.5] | 0.3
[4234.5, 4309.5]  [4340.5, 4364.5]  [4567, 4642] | -2.4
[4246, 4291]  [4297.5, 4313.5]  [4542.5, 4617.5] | -0.4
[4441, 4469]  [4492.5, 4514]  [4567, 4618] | -4.1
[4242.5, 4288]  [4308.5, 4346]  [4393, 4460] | -0.3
